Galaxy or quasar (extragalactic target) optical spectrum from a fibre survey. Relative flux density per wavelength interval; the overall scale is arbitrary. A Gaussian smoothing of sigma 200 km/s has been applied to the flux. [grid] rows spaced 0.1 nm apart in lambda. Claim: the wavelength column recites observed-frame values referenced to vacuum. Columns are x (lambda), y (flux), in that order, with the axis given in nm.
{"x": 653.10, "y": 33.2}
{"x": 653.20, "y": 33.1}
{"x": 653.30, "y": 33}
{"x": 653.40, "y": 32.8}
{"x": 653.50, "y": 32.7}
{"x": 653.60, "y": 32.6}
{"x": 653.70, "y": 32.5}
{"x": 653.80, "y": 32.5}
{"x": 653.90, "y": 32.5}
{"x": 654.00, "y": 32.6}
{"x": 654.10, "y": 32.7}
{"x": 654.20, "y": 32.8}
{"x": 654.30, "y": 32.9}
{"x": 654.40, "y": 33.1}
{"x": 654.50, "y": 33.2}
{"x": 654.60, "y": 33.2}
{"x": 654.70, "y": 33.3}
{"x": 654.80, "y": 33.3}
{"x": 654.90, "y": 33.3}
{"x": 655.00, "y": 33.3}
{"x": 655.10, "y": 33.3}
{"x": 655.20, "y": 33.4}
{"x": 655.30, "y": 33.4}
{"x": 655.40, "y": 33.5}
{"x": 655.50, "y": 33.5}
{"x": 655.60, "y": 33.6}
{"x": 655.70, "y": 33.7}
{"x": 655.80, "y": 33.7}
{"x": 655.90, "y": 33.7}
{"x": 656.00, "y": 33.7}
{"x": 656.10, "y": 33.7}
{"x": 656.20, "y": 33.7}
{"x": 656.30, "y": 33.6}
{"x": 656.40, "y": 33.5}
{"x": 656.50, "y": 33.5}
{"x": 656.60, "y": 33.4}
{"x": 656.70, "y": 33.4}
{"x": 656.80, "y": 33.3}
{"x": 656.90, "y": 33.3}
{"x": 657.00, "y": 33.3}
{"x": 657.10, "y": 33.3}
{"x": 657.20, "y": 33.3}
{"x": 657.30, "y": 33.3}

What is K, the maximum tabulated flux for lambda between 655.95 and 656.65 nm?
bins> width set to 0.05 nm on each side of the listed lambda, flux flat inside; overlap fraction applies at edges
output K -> 33.7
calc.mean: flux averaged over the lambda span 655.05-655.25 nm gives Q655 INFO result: 33.4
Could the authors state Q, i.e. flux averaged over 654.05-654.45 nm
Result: 32.9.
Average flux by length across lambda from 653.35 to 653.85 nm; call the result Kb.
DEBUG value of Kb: 32.6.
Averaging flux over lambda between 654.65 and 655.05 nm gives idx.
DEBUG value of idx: 33.3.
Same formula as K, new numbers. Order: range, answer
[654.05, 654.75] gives 33.3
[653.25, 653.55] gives 33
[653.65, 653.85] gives 32.5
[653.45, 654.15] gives 32.7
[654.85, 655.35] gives 33.4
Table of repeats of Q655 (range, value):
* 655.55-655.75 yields 33.7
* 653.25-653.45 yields 32.9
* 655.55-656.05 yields 33.7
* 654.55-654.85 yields 33.3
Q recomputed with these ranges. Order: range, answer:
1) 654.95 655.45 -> 33.4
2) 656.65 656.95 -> 33.3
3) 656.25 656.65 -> 33.5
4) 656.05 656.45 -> 33.6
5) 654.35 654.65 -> 33.2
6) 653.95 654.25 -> 32.7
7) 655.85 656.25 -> 33.7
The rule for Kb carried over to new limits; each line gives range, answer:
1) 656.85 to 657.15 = 33.3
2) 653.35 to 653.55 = 32.7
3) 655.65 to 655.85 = 33.7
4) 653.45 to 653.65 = 32.7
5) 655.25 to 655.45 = 33.4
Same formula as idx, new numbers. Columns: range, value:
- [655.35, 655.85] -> 33.6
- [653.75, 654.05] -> 32.5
